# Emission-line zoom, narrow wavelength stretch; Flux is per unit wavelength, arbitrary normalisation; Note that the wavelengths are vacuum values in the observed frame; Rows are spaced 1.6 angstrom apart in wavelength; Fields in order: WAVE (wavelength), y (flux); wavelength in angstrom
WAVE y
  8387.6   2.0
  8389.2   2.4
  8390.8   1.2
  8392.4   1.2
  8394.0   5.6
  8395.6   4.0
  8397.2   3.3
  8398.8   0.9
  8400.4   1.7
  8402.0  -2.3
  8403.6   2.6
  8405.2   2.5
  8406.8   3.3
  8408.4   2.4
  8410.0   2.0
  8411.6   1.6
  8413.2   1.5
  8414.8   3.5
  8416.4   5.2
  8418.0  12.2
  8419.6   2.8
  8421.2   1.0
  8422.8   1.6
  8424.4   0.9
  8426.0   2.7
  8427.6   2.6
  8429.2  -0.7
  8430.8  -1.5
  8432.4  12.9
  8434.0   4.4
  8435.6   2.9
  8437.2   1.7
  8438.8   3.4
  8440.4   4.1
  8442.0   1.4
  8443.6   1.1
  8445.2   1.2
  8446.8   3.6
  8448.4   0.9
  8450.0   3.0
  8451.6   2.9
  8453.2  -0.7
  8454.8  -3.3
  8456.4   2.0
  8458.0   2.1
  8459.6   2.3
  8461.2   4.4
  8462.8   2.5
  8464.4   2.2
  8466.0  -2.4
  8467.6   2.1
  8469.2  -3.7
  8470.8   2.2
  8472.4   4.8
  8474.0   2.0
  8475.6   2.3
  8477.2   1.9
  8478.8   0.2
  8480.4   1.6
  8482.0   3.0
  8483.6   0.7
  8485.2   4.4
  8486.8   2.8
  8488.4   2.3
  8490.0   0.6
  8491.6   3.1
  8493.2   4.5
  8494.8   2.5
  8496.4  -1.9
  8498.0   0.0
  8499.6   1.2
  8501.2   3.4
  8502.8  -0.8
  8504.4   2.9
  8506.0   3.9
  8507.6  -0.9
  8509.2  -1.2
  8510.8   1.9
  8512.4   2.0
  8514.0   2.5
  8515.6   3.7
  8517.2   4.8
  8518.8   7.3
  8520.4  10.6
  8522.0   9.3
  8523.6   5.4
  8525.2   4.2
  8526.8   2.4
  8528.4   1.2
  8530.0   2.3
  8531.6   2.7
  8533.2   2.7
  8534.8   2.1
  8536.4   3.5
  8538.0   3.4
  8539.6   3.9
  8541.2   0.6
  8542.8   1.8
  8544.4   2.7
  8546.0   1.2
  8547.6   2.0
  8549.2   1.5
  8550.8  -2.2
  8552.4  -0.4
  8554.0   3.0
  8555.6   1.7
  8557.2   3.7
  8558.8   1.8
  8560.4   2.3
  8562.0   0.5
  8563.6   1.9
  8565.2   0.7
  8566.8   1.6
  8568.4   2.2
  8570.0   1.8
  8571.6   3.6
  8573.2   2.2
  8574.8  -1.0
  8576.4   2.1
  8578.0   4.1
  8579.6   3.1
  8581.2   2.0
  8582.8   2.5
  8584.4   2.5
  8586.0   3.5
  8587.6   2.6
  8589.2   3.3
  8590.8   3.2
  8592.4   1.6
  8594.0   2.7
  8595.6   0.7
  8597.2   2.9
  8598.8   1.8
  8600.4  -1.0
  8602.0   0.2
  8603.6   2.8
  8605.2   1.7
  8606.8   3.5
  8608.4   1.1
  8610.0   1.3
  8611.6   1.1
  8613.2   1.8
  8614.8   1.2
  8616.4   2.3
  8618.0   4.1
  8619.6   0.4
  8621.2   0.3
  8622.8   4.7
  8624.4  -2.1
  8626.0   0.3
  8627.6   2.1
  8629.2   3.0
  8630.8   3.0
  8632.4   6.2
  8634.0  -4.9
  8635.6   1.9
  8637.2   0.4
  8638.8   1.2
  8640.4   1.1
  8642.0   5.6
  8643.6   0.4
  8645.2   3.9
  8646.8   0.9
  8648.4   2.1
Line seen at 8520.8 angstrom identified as [O III]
